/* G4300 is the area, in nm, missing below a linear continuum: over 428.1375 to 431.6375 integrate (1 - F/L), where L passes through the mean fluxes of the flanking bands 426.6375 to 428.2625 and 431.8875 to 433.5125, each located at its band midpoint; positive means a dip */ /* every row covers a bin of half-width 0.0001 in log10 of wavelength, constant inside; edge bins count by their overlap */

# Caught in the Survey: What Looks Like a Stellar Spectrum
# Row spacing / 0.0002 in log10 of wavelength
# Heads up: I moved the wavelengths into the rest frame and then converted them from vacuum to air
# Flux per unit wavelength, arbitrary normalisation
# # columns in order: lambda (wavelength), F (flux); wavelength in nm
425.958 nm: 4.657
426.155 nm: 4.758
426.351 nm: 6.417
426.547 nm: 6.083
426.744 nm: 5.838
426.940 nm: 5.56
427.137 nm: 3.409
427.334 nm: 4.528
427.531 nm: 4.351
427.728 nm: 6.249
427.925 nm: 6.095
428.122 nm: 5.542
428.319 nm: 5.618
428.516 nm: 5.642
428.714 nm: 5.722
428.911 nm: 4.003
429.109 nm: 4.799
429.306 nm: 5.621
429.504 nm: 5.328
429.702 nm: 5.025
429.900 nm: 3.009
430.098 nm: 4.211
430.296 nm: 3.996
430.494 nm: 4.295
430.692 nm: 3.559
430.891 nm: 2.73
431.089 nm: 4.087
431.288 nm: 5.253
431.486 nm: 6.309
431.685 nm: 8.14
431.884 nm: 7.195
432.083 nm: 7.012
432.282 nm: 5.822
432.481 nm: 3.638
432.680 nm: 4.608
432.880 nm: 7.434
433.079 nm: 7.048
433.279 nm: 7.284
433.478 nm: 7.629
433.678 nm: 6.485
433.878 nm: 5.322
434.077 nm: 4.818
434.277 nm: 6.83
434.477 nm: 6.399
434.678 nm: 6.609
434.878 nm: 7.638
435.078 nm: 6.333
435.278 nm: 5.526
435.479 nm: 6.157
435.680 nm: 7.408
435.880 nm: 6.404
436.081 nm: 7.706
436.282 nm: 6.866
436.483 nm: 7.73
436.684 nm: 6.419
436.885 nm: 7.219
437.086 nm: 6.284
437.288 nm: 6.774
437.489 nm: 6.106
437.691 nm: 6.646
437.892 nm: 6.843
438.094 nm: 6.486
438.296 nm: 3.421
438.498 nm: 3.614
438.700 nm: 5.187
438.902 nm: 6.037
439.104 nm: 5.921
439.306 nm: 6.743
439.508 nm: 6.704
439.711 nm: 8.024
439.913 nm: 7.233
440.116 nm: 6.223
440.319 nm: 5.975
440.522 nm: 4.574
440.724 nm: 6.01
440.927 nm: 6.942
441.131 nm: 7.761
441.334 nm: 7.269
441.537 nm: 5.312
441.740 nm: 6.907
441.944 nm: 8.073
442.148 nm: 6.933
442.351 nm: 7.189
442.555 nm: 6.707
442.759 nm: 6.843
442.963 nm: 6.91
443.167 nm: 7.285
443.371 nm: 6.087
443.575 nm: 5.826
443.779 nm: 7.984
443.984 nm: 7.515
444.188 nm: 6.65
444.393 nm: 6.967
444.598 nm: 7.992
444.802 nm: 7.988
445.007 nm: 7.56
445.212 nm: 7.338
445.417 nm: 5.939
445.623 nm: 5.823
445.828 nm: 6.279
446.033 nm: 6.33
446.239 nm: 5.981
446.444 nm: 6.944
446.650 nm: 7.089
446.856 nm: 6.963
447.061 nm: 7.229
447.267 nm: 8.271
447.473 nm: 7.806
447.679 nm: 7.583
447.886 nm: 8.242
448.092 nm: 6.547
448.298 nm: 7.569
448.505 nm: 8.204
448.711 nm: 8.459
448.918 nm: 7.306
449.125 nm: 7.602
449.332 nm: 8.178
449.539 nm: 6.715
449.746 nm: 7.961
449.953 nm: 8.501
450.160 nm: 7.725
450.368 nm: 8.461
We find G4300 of 0.60 nm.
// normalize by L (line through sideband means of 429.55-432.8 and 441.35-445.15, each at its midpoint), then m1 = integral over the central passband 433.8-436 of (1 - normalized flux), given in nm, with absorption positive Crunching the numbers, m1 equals -0.29 nm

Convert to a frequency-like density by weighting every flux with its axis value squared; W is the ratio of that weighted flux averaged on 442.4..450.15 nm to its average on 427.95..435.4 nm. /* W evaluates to 1.38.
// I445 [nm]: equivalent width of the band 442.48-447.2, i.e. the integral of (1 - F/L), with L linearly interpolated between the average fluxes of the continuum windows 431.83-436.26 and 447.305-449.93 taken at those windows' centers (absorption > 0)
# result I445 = 0.31 nm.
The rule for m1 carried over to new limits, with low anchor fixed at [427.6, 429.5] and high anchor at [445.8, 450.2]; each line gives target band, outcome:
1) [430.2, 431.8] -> 0.25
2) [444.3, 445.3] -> -0.06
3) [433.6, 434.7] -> 0.00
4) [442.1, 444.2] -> 0.01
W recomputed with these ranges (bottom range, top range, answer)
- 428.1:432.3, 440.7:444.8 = 1.45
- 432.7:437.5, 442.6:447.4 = 1.09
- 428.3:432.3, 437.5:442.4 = 1.30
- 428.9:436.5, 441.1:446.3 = 1.25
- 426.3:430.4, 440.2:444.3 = 1.41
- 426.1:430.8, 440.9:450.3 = 1.57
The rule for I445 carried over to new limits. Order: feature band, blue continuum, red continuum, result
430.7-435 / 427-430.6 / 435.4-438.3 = -0.20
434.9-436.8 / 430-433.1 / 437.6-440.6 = -0.36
